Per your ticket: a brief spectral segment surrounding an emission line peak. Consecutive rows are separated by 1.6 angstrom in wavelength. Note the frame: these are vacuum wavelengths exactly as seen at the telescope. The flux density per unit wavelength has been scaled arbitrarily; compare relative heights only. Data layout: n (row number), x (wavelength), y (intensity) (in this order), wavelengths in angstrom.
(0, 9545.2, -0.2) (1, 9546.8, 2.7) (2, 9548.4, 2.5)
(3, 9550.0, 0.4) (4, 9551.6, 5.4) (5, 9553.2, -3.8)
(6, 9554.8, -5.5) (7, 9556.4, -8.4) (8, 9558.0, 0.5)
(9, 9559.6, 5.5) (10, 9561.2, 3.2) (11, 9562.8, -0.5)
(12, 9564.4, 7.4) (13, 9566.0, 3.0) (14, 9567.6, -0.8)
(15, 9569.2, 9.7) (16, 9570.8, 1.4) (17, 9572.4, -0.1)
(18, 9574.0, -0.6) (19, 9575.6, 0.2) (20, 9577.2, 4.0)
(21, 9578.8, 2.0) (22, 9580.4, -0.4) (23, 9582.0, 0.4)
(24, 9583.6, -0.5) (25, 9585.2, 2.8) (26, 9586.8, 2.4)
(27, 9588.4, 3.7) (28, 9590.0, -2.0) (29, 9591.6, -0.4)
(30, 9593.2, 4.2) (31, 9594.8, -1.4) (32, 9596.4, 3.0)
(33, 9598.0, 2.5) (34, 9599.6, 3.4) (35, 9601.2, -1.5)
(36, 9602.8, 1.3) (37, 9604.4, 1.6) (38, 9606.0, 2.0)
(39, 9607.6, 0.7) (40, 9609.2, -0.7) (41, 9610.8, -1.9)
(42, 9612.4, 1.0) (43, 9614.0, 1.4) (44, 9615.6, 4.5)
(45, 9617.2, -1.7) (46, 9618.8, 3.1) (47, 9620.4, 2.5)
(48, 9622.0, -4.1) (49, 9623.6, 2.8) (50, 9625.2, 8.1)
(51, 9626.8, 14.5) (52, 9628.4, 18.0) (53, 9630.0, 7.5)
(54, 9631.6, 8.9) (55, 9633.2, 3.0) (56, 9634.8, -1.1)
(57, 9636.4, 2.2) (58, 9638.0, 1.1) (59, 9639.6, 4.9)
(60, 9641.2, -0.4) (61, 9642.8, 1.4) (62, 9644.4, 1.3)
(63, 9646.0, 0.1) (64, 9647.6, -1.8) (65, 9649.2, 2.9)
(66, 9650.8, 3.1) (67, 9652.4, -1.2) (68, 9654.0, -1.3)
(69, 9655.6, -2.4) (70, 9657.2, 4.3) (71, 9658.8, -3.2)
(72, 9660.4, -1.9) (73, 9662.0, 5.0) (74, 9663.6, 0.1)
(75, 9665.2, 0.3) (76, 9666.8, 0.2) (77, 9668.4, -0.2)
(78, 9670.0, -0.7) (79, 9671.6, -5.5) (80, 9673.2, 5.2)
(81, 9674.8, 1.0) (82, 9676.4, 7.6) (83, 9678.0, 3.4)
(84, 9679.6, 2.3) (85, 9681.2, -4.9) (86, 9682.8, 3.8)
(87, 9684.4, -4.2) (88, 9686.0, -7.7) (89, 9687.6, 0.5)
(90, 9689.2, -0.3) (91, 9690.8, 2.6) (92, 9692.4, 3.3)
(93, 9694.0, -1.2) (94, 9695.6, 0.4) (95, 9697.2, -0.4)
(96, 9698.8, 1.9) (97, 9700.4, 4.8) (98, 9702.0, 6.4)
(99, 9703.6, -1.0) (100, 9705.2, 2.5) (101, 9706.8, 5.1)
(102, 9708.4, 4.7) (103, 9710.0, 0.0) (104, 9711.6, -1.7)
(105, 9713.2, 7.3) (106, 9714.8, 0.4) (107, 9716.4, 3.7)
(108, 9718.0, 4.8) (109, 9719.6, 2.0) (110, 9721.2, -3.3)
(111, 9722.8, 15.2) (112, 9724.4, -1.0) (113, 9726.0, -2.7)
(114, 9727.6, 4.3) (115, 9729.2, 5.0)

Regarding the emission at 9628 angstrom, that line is [O III] 5007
